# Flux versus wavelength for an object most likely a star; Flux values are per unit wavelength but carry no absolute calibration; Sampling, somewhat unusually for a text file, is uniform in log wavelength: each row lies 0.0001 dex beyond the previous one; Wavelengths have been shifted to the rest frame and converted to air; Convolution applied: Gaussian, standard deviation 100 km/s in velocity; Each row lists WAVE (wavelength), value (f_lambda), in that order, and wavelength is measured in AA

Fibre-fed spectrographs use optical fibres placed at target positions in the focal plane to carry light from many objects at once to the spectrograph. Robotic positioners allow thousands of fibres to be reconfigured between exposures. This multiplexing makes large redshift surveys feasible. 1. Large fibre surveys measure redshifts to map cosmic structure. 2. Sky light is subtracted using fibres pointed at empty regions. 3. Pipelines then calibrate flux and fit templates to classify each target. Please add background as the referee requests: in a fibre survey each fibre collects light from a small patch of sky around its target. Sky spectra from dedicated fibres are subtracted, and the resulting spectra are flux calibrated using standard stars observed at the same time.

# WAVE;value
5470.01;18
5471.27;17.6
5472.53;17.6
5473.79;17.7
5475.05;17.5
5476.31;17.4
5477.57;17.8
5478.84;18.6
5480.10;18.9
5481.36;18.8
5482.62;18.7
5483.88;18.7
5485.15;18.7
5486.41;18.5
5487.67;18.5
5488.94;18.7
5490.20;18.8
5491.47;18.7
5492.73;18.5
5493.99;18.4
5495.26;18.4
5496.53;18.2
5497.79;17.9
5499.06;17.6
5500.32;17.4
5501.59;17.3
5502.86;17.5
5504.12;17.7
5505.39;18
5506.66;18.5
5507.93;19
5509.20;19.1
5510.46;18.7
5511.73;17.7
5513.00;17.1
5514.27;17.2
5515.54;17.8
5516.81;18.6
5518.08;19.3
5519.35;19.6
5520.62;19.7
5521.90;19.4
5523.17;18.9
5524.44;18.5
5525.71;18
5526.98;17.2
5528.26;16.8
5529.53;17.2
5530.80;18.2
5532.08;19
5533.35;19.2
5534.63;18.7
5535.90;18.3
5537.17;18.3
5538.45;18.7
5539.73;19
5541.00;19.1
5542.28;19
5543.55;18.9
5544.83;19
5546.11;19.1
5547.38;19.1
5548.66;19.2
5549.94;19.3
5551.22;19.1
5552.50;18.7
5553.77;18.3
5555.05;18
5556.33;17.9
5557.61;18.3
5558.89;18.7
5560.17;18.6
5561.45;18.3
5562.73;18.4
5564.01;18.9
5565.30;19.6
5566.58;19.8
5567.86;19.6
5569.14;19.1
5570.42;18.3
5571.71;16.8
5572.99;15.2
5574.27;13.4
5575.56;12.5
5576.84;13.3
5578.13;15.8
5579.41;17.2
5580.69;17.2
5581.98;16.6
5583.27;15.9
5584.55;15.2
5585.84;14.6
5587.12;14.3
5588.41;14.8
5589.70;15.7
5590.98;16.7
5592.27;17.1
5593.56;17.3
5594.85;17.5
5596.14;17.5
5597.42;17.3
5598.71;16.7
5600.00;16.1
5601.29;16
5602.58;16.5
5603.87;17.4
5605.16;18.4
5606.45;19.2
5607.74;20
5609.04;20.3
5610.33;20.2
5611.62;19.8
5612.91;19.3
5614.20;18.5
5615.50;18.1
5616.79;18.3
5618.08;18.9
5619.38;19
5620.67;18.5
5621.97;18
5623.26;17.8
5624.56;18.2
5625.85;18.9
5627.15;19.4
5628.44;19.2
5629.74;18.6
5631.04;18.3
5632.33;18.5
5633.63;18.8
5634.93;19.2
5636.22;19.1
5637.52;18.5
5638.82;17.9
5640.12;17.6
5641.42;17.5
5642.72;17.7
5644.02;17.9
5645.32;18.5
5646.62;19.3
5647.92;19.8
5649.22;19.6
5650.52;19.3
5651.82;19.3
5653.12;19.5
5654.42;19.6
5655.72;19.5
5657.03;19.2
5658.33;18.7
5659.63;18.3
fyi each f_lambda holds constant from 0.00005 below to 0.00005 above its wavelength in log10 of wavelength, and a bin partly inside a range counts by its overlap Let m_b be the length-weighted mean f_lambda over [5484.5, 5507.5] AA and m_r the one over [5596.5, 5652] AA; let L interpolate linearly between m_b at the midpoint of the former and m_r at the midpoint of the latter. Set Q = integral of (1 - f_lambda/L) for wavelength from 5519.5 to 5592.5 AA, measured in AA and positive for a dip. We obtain 2.4 AA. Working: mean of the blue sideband 18.2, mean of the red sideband 18.5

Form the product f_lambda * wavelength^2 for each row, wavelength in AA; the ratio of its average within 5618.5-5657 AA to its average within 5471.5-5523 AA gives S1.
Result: 1.1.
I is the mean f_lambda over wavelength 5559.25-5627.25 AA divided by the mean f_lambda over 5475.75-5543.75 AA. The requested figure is 1.0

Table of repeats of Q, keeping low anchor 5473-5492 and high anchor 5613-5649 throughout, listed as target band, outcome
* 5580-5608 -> 2.75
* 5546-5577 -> 0.87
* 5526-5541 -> 0.14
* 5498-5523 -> 0.18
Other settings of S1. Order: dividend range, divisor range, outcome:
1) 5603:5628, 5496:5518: 1.09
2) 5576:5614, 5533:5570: 0.92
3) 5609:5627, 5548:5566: 1.03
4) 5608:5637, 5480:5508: 1.08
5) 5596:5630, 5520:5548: 1.02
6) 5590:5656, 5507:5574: 1.03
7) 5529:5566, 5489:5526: 1.03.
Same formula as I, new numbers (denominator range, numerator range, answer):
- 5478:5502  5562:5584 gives 0.92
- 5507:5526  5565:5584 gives 0.89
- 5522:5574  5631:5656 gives 1.02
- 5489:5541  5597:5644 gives 1.00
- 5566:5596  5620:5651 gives 1.14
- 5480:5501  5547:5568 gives 1.02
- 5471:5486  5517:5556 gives 1.03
